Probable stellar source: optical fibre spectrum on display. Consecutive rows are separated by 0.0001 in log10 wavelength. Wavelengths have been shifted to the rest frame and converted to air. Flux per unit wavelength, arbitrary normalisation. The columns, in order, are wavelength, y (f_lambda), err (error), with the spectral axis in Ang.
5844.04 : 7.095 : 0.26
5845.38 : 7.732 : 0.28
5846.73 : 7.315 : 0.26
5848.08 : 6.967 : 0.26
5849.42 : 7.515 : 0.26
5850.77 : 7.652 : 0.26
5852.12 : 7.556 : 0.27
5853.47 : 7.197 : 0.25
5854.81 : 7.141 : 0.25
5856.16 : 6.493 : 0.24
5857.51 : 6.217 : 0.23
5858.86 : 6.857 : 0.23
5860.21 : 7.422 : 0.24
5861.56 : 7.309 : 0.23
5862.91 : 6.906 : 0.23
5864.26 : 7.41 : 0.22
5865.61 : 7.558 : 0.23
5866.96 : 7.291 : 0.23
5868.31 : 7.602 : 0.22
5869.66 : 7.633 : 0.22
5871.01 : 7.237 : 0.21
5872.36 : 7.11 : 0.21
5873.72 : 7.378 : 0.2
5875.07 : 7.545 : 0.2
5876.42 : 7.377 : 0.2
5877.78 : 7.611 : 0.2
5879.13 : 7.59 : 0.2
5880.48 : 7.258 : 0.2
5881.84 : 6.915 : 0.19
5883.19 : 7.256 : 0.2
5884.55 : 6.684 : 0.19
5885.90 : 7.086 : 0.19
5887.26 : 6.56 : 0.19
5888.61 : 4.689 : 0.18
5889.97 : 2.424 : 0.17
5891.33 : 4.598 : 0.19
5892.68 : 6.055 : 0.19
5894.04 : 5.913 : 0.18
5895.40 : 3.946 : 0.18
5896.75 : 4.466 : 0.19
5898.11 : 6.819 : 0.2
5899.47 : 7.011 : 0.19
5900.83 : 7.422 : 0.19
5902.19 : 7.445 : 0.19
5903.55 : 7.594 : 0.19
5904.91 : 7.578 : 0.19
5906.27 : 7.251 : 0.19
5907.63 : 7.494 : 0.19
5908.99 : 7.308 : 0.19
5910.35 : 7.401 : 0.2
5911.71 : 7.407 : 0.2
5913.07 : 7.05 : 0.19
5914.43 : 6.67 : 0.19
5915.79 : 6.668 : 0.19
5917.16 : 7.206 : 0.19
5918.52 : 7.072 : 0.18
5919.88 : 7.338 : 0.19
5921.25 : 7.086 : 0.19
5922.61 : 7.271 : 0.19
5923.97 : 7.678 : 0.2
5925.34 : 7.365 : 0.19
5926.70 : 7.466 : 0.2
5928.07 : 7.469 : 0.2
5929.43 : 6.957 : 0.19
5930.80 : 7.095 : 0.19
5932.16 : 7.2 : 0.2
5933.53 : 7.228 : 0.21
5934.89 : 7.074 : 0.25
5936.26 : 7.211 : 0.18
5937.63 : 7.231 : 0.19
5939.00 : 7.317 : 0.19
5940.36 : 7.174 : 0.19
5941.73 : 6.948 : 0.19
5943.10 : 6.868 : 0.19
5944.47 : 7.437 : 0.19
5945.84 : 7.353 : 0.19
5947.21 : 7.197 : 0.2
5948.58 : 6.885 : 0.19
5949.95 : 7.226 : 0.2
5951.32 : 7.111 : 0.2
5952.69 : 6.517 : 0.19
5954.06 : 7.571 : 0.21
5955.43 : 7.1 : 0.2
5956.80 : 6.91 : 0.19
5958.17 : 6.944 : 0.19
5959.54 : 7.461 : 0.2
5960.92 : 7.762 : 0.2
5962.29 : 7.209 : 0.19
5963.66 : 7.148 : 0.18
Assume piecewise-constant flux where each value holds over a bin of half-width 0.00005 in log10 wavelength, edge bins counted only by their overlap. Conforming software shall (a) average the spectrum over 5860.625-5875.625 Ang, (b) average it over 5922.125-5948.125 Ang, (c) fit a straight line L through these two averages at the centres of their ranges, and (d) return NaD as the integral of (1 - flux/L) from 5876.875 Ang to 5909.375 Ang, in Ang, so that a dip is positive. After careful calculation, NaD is 3.8 Ang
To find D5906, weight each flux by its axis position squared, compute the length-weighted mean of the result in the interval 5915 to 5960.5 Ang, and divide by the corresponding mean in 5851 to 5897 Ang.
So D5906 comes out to 1.10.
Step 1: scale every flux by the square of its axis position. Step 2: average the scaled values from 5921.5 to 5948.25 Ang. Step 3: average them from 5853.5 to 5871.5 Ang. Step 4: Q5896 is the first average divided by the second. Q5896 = 1.0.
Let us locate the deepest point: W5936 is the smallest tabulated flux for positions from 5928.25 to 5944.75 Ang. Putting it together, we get 6.868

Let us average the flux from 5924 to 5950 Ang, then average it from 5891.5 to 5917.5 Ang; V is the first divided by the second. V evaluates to 1.07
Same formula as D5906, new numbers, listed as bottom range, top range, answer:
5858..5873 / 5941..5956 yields 1.00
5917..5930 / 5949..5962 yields 0.99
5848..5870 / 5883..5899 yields 0.77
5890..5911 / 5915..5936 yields 1.13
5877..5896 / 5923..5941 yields 1.22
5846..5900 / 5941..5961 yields 1.09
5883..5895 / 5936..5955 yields 1.30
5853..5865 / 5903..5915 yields 1.06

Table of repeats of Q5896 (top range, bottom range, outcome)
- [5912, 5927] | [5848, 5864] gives 1.03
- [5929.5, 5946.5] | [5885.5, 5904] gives 1.25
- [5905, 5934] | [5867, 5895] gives 1.11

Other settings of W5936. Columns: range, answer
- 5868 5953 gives 2.424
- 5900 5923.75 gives 6.668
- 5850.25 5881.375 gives 6.217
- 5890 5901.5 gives 3.946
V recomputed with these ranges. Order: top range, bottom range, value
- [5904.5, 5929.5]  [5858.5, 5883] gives 0.99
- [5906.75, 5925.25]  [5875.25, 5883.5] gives 0.98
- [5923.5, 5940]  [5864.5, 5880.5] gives 0.98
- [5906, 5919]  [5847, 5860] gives 1.01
